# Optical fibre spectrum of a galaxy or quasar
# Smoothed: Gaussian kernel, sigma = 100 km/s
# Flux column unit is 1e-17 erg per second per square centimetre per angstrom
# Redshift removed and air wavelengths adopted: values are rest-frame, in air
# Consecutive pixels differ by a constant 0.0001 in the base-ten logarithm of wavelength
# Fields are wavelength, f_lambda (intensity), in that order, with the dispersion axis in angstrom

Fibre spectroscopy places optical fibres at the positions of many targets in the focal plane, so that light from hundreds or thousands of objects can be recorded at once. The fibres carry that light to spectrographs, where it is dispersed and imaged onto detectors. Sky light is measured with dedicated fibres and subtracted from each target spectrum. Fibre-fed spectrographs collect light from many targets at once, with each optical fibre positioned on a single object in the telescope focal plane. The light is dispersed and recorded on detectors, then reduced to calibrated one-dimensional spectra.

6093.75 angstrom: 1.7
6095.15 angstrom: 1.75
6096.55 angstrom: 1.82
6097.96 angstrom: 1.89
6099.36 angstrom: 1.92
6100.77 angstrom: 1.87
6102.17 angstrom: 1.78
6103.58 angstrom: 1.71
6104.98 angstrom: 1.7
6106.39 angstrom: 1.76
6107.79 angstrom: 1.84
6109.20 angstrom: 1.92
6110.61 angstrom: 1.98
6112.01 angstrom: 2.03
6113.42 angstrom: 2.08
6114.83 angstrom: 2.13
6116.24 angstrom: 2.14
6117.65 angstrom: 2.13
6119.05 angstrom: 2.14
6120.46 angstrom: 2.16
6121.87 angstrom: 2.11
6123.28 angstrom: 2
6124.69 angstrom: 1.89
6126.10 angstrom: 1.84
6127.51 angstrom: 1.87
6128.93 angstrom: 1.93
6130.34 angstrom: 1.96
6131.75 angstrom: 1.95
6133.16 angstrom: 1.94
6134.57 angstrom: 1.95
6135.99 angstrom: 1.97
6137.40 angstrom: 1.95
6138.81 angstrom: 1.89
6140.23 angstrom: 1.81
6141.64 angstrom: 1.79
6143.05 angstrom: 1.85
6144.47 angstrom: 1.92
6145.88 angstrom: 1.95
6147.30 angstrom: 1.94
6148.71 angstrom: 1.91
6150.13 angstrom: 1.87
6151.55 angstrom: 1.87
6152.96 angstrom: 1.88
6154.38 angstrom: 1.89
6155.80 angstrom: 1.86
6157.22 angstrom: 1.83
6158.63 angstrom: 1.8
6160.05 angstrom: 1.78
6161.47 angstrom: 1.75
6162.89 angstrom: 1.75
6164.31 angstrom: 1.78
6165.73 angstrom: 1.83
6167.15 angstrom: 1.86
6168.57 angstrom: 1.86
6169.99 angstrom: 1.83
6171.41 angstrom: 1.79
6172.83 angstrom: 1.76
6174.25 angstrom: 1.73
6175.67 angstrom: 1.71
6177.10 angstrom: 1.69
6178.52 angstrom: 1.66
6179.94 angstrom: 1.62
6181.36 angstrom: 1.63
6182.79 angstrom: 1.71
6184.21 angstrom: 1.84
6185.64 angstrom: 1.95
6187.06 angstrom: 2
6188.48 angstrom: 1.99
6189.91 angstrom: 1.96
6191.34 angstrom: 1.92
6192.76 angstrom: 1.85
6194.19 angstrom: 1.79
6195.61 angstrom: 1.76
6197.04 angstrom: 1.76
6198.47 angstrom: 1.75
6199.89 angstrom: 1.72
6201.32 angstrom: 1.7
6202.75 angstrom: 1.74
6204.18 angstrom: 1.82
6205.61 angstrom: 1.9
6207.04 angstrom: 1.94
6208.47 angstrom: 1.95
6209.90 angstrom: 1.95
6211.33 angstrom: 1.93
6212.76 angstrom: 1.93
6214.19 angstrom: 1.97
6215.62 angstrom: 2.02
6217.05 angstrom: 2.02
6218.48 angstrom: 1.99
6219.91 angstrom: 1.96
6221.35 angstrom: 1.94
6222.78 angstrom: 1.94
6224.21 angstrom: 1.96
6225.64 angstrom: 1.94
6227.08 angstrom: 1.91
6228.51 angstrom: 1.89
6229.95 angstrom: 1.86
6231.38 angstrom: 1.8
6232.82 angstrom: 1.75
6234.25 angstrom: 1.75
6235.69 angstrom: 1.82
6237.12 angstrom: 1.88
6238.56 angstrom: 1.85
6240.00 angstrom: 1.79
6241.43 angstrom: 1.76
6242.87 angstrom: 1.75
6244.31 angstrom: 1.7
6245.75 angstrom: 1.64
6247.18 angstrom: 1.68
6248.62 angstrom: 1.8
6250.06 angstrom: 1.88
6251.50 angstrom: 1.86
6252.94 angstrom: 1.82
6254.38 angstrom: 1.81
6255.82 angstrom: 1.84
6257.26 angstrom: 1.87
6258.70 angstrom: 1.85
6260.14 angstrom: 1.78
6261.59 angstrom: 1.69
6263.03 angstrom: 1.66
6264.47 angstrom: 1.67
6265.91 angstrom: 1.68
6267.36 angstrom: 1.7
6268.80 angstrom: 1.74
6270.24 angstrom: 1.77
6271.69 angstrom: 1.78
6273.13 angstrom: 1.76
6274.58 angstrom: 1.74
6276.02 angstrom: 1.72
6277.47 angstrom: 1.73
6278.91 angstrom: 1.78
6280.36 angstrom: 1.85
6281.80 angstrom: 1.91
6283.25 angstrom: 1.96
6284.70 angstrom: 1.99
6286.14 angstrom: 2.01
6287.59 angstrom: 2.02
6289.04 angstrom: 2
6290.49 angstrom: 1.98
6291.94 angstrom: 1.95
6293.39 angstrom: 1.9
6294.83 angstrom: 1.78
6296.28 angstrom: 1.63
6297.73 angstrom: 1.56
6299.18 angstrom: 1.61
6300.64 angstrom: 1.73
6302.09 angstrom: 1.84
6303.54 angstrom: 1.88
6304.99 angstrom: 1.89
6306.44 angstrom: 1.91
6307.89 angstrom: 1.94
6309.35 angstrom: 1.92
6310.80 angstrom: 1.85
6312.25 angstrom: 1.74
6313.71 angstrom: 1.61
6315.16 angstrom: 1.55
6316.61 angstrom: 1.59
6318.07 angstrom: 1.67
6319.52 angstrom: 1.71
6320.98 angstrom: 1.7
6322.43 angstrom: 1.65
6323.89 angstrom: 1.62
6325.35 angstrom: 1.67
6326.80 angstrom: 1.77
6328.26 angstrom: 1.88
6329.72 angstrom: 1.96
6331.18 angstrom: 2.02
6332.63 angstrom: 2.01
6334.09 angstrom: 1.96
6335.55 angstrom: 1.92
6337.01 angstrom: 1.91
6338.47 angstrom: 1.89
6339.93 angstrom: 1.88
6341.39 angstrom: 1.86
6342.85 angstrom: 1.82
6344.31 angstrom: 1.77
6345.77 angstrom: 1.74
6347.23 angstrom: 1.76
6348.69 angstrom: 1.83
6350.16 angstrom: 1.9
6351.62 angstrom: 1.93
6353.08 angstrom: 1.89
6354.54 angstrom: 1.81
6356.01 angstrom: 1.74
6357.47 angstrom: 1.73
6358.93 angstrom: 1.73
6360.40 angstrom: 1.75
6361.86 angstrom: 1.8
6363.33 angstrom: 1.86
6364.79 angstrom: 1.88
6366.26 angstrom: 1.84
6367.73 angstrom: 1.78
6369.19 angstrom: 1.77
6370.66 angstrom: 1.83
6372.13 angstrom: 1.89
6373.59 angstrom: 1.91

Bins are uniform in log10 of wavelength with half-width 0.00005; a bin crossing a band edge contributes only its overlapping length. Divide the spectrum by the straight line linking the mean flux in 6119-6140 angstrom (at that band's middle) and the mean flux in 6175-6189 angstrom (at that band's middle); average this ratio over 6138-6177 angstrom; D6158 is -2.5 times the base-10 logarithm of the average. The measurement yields 0.02 mag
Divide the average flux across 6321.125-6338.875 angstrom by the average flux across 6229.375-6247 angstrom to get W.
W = 1.04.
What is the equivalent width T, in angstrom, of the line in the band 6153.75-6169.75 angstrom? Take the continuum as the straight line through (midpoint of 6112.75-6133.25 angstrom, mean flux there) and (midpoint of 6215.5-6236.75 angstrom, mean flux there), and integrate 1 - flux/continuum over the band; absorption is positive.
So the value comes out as 1.3 angstrom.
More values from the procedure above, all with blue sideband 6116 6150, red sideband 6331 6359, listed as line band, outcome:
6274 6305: 0.7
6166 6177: 0.8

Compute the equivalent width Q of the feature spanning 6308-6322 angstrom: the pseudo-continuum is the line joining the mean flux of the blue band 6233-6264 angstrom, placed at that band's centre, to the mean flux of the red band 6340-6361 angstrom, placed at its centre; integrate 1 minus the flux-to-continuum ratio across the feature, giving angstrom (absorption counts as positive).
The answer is 0.66 angstrom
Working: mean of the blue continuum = 1.78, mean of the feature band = 1.71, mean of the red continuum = 1.81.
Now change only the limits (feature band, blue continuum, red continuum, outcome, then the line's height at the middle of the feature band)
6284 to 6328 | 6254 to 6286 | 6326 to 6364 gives 0.69 angstrom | 1.82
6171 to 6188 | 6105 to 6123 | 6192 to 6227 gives 1.48 angstrom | 1.93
